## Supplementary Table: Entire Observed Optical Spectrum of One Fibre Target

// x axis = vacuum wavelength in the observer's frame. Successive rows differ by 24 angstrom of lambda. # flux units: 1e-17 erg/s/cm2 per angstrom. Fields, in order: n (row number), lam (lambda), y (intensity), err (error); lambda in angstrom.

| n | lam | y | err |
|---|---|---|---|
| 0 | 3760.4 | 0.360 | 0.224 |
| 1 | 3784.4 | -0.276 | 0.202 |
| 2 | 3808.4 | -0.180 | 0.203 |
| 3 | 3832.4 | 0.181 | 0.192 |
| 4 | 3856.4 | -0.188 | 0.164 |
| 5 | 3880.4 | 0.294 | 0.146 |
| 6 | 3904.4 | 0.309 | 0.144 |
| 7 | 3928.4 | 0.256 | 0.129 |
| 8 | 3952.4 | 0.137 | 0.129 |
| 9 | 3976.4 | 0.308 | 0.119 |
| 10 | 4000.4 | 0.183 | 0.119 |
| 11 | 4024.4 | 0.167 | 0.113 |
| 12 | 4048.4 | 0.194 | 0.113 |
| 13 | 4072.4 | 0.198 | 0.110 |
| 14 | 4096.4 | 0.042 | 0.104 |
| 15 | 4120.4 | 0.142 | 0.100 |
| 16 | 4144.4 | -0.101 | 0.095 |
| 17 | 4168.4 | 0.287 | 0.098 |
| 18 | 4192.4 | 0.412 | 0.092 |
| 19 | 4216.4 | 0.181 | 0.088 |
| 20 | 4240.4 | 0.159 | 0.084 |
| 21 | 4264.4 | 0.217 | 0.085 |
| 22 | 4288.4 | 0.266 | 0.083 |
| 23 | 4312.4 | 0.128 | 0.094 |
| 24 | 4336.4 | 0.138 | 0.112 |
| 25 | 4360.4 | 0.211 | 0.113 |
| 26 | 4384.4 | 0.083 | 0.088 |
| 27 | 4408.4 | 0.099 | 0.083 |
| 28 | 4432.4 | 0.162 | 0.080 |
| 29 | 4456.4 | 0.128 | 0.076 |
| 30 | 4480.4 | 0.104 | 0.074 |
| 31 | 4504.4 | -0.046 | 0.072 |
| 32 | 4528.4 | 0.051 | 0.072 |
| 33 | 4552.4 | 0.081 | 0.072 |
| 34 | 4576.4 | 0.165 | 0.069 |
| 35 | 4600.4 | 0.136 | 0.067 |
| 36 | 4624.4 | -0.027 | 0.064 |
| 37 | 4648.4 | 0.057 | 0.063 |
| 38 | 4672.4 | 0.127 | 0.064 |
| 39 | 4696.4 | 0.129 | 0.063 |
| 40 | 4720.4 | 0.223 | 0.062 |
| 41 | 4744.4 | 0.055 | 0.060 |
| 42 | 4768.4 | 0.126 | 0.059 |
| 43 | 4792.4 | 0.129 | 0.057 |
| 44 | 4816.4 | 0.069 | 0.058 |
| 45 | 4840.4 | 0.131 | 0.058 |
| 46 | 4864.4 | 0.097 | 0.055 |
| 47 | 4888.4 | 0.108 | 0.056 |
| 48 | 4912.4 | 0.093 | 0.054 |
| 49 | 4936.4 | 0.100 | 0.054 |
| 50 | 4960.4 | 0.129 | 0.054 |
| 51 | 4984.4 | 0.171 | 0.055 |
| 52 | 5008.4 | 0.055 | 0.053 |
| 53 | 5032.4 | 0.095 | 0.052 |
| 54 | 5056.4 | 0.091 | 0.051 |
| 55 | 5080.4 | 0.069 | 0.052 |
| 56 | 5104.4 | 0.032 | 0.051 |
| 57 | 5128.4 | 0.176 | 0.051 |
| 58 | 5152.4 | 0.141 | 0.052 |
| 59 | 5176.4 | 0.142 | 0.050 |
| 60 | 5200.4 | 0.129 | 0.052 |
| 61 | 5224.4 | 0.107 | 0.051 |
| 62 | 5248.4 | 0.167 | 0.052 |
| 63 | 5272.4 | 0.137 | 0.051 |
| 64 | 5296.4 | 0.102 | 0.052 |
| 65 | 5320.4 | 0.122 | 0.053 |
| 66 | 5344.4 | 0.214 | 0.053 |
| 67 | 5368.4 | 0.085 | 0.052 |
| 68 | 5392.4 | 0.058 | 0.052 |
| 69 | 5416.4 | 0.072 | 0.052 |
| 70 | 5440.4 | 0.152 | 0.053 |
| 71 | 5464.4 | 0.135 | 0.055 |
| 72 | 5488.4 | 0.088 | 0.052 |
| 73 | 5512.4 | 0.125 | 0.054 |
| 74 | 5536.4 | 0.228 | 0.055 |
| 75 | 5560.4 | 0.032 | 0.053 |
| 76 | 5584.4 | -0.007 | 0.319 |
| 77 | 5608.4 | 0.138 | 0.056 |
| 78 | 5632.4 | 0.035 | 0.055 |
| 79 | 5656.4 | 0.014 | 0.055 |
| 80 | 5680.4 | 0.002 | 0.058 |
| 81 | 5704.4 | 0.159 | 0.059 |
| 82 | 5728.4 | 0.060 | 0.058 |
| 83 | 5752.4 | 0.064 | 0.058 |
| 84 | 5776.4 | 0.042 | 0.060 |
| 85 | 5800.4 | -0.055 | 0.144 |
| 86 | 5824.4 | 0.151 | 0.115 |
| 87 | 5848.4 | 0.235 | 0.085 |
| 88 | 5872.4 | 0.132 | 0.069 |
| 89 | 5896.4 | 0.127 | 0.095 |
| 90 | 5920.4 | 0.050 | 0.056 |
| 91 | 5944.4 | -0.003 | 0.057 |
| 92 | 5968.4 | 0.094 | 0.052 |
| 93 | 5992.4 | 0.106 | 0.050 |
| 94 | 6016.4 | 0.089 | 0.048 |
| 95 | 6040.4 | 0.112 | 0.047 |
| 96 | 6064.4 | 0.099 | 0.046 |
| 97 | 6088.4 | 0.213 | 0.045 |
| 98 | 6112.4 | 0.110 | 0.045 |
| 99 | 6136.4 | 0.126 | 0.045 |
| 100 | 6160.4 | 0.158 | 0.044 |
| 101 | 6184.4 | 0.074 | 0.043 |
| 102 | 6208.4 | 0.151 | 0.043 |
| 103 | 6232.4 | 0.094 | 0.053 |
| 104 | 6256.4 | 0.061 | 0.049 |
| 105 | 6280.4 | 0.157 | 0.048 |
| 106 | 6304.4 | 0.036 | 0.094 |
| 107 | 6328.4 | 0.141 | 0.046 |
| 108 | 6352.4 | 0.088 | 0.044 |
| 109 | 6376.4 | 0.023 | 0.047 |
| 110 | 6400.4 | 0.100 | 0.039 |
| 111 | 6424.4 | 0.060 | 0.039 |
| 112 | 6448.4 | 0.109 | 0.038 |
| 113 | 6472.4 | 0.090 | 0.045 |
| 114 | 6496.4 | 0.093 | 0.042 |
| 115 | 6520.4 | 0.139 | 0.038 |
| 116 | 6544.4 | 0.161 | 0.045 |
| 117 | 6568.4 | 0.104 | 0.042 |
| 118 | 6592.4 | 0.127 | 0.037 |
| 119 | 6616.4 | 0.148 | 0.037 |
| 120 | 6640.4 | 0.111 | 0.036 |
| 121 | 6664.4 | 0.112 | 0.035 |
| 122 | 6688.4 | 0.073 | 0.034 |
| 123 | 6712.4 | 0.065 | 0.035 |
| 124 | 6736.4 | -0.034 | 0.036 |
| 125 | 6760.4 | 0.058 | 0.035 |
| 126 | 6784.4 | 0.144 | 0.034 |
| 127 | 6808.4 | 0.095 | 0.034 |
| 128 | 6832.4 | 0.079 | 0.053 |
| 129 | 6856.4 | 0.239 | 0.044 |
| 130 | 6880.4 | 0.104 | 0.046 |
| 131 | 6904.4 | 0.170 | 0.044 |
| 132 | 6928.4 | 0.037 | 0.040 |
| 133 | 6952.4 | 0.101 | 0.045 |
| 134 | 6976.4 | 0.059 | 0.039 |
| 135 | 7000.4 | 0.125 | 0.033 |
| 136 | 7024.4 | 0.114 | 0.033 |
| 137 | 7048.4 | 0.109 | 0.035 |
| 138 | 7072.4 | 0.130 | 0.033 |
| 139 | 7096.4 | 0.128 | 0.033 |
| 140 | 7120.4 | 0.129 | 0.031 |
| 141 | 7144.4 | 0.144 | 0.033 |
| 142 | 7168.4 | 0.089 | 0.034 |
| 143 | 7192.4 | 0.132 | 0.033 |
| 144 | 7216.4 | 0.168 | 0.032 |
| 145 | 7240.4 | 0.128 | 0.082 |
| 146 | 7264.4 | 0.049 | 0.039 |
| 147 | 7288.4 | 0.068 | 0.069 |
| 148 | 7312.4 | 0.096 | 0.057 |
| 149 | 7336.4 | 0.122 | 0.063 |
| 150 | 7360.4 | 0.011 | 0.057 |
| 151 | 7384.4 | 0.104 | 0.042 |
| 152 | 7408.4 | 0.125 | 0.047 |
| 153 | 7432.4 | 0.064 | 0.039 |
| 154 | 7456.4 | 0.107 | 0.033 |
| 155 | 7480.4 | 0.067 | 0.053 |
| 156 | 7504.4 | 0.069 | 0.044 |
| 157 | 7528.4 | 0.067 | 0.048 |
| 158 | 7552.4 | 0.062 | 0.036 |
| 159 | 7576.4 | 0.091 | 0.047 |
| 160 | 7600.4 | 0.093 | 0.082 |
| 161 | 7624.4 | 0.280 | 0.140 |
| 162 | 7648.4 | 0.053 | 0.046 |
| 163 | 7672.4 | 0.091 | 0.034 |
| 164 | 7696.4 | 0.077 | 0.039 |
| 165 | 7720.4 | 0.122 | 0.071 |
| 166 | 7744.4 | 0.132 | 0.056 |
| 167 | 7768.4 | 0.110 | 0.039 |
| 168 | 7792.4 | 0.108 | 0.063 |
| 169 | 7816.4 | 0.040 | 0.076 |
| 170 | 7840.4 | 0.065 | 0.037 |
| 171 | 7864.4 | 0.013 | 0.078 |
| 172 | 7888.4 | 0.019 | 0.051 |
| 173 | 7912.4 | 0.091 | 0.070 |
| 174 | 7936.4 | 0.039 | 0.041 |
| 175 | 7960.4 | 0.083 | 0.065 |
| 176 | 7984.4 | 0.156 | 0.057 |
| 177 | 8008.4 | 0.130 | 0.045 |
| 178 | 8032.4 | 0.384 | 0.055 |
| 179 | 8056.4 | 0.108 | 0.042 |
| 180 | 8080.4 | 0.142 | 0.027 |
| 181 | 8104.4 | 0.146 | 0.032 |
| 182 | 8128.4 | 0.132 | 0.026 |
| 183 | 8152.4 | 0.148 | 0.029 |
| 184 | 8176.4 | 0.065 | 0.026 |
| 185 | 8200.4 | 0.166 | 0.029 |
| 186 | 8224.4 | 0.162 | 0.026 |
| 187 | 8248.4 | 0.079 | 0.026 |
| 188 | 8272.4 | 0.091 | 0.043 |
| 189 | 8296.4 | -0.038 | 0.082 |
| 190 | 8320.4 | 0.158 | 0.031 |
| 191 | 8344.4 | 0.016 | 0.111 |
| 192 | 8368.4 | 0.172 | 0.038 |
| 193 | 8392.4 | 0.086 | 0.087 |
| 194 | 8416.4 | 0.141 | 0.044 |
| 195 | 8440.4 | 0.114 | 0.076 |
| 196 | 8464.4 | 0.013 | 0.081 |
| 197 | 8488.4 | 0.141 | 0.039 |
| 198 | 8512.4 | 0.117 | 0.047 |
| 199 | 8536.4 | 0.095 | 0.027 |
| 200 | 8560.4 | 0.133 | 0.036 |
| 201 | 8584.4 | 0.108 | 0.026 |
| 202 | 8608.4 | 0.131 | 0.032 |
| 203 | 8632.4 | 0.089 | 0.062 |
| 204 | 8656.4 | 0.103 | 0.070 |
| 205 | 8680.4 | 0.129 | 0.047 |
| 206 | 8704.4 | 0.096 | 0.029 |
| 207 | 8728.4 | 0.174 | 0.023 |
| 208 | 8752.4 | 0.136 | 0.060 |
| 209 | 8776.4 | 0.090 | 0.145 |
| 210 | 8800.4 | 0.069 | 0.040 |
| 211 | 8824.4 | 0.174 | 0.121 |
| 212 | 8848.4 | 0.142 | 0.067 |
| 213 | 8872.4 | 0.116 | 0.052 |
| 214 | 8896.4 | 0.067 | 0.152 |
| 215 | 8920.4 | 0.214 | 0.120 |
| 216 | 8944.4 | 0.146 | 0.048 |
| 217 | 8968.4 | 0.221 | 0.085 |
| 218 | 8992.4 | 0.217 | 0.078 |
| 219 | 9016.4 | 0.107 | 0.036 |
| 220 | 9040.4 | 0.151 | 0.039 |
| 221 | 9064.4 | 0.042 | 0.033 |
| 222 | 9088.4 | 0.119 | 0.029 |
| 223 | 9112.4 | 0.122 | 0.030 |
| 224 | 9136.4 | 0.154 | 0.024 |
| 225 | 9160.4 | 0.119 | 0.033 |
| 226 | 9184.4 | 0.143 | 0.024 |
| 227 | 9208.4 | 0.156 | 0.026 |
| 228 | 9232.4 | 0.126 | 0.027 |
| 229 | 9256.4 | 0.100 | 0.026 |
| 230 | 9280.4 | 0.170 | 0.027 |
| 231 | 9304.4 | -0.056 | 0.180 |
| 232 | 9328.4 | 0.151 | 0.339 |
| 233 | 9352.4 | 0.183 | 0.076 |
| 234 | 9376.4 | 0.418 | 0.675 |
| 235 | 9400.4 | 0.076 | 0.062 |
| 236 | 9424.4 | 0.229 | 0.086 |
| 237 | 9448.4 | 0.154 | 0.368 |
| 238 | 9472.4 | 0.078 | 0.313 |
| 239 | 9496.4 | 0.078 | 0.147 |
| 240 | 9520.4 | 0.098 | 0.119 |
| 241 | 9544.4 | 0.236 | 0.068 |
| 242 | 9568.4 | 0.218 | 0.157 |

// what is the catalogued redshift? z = 1.152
